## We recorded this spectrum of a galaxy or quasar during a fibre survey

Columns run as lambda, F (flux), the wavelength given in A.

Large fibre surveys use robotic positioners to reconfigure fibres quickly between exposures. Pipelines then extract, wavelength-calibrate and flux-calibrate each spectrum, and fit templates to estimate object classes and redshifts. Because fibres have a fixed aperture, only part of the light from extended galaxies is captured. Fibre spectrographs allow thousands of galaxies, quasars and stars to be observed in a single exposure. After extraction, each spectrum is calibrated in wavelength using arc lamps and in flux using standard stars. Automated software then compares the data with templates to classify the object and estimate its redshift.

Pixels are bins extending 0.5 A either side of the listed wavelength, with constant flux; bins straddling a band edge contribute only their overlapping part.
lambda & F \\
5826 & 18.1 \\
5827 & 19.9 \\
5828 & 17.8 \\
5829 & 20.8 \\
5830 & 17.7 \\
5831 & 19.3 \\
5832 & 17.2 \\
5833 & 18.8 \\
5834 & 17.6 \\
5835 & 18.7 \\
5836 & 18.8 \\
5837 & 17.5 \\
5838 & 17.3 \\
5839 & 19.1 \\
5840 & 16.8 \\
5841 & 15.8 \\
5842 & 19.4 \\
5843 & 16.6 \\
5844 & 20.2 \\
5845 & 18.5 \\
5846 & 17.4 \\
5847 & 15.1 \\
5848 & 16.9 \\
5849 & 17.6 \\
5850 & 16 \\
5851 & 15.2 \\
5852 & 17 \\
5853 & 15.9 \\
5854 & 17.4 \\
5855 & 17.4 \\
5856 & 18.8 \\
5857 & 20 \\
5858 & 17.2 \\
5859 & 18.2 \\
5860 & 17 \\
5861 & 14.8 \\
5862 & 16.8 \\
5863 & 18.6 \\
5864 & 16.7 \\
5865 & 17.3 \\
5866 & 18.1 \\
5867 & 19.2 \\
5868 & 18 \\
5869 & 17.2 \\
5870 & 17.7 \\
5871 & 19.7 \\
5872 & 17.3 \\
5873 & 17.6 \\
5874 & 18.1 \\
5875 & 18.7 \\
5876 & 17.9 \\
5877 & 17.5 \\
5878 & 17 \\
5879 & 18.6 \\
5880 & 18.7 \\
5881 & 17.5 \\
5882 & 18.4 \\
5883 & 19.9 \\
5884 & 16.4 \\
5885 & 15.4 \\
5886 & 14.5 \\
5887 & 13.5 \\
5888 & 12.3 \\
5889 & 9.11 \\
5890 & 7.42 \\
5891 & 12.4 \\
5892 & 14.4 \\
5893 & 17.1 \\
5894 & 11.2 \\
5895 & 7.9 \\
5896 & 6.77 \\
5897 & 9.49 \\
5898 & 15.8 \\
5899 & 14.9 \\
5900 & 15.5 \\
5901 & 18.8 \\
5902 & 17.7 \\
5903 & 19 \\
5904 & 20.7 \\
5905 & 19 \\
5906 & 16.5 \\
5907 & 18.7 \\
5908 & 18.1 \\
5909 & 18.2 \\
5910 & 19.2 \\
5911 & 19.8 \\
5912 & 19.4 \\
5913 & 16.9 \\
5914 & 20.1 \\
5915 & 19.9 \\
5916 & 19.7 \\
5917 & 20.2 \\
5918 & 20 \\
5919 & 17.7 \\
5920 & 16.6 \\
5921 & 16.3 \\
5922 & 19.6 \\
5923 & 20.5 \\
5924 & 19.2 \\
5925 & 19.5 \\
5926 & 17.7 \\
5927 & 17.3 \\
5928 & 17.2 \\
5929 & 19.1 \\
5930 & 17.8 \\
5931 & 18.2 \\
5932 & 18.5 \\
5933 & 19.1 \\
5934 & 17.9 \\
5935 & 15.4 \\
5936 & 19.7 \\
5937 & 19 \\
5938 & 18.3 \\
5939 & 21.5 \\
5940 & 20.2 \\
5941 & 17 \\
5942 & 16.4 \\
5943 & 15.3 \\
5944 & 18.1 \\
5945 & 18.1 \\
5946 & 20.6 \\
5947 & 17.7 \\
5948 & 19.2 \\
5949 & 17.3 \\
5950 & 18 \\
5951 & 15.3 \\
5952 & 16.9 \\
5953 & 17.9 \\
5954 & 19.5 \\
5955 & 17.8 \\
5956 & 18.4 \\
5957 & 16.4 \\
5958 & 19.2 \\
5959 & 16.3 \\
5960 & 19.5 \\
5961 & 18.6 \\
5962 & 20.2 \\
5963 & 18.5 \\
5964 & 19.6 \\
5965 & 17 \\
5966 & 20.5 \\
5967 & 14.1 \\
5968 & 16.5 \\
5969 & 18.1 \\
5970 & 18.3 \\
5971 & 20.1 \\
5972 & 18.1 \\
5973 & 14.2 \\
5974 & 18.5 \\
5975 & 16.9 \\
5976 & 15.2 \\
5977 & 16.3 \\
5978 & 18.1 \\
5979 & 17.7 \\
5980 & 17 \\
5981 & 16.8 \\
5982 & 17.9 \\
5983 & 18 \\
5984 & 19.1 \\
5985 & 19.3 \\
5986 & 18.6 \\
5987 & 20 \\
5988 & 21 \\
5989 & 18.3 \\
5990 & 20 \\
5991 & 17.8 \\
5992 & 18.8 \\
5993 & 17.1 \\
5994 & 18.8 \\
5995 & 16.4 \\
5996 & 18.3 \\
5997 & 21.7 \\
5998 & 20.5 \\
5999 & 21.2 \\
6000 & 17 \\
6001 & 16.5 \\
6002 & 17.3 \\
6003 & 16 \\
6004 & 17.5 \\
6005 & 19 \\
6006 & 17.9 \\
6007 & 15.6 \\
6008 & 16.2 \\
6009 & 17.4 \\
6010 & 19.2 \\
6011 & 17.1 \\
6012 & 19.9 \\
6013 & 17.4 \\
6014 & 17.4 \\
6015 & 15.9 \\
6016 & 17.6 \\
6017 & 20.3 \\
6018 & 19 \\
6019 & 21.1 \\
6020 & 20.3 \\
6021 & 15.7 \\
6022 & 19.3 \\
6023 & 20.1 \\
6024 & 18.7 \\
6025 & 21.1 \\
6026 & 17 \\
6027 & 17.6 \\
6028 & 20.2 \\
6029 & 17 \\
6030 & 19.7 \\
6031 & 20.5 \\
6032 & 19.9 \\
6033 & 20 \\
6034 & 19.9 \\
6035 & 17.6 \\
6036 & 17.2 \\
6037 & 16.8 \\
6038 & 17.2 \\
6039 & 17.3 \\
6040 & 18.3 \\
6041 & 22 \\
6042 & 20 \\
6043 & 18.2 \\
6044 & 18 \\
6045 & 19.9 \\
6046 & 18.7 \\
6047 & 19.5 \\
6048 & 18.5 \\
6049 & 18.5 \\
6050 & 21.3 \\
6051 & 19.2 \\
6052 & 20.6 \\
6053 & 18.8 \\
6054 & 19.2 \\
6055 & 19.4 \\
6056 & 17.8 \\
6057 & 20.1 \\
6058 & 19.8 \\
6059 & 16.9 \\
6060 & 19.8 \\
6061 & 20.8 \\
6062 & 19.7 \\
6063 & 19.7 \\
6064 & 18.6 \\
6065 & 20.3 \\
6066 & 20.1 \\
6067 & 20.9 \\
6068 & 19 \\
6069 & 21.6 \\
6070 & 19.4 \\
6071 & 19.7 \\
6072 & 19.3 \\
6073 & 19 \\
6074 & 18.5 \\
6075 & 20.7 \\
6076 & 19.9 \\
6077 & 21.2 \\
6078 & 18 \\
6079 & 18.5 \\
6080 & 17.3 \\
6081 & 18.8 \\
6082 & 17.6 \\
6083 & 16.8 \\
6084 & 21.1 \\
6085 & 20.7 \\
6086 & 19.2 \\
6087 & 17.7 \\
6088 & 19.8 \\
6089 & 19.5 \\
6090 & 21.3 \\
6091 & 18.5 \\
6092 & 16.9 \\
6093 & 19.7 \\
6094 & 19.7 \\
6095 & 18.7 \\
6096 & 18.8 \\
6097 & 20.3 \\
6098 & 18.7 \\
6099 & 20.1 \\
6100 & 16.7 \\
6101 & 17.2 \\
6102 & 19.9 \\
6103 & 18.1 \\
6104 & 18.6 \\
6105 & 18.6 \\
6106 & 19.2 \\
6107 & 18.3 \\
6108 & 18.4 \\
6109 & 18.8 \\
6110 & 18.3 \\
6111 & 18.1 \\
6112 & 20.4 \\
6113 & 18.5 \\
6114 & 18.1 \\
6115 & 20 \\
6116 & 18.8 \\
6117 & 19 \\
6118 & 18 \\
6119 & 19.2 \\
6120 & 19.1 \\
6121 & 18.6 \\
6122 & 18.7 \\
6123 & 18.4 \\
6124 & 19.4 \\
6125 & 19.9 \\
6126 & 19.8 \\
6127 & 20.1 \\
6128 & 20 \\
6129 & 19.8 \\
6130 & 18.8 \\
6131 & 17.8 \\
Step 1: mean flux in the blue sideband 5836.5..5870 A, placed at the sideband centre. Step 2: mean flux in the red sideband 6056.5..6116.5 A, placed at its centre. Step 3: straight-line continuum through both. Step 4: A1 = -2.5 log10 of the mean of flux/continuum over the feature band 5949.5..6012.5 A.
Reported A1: 0.021 mag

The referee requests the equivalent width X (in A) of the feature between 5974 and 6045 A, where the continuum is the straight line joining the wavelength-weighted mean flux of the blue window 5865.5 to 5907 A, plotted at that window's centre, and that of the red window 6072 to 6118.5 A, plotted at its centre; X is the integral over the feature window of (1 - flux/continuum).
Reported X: -2.7 A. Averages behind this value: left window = 16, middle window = 18.4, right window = 18.9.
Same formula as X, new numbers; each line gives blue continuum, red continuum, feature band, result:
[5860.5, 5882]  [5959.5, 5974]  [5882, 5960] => 3.6 A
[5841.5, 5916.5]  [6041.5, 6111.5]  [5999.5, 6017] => 0.9 A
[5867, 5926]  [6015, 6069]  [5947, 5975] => -0.1 A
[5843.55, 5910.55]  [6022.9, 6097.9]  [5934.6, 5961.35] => -0.8 A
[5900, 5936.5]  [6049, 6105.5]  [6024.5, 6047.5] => 0.3 A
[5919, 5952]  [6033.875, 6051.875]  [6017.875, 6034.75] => -0.5 A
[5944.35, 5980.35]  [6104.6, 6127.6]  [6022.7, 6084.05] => -2.2 A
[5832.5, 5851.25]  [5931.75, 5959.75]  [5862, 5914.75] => 3.9 A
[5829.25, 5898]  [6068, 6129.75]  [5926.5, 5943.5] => -0.8 A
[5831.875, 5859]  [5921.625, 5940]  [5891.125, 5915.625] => 2.6 A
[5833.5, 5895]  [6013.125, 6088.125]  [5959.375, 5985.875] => 0.4 A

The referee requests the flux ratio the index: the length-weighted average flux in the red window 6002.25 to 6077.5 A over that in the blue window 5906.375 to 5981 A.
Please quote 1.04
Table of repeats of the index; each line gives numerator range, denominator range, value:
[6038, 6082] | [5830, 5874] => 1.10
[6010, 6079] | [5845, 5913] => 1.15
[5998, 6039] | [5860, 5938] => 1.07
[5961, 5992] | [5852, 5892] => 1.08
